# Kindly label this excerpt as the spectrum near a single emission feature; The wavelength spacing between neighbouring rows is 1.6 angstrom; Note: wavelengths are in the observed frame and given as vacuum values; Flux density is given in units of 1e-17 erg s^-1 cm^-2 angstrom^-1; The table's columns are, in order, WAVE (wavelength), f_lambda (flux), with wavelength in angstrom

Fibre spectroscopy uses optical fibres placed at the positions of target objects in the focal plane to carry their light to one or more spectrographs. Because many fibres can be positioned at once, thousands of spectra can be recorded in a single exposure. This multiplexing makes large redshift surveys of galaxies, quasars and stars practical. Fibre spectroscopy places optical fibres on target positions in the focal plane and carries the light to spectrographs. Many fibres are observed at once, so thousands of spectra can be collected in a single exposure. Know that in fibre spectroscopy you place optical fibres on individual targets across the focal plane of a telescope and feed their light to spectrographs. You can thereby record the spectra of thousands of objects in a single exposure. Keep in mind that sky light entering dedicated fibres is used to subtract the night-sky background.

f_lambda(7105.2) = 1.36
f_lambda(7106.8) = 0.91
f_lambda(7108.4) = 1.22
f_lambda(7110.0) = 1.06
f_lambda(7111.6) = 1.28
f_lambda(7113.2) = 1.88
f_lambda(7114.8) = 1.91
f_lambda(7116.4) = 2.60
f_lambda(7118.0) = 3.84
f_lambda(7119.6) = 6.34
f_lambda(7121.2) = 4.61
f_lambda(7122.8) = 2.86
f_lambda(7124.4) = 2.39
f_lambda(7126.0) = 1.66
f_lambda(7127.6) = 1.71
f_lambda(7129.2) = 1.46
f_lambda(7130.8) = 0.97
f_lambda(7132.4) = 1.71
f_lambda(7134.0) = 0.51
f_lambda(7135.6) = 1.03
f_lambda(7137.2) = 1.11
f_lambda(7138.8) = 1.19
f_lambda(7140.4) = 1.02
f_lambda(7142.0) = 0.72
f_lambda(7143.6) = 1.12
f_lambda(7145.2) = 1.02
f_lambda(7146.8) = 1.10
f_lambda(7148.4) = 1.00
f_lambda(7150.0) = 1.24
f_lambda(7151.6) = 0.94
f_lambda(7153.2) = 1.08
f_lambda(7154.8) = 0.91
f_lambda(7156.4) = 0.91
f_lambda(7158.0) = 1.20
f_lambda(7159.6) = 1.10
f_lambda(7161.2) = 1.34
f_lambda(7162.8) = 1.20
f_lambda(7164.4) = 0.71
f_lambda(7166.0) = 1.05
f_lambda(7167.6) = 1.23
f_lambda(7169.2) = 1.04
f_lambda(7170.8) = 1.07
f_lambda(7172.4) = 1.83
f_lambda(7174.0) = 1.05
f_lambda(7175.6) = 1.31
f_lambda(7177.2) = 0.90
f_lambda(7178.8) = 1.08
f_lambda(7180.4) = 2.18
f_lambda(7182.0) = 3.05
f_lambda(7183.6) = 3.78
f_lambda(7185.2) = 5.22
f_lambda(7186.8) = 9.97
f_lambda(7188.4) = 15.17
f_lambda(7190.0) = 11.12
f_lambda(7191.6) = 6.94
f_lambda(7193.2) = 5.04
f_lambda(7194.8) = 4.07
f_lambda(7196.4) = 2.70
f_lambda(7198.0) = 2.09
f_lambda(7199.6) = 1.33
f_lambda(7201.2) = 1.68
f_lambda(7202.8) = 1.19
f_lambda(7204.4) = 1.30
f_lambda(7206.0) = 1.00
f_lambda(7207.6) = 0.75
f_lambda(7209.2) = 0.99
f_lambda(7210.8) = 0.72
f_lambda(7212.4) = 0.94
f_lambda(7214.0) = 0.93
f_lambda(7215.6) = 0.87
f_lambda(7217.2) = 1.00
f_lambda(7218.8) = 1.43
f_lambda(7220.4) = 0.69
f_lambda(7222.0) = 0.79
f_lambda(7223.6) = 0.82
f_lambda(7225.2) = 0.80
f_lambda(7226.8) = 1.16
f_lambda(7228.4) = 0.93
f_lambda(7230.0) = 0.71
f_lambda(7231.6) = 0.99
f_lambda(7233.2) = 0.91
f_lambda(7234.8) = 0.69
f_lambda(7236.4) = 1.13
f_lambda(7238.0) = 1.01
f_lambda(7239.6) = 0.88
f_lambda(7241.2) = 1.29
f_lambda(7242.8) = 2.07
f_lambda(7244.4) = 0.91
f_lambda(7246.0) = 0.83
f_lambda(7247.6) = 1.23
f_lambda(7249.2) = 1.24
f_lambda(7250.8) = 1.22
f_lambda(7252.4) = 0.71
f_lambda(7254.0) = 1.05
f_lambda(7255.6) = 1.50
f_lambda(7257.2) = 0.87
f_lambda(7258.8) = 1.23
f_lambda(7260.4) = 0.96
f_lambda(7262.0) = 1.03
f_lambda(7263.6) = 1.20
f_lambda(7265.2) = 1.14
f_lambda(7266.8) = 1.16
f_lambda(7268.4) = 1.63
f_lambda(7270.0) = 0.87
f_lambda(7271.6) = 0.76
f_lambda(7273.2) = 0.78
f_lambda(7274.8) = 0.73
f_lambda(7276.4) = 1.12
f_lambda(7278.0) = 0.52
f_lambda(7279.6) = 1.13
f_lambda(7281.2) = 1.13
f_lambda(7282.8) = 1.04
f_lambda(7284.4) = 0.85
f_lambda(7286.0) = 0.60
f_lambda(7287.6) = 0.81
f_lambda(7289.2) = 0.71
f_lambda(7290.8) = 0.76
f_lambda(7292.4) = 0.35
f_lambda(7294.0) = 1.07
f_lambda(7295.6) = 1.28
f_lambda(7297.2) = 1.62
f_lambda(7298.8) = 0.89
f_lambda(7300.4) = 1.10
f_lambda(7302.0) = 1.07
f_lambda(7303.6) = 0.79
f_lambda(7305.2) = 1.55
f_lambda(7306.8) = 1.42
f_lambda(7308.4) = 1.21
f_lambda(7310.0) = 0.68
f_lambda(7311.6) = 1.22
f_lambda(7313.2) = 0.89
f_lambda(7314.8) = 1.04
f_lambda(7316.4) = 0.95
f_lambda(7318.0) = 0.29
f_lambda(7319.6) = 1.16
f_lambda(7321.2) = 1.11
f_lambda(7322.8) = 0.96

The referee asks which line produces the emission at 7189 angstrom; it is [O III]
